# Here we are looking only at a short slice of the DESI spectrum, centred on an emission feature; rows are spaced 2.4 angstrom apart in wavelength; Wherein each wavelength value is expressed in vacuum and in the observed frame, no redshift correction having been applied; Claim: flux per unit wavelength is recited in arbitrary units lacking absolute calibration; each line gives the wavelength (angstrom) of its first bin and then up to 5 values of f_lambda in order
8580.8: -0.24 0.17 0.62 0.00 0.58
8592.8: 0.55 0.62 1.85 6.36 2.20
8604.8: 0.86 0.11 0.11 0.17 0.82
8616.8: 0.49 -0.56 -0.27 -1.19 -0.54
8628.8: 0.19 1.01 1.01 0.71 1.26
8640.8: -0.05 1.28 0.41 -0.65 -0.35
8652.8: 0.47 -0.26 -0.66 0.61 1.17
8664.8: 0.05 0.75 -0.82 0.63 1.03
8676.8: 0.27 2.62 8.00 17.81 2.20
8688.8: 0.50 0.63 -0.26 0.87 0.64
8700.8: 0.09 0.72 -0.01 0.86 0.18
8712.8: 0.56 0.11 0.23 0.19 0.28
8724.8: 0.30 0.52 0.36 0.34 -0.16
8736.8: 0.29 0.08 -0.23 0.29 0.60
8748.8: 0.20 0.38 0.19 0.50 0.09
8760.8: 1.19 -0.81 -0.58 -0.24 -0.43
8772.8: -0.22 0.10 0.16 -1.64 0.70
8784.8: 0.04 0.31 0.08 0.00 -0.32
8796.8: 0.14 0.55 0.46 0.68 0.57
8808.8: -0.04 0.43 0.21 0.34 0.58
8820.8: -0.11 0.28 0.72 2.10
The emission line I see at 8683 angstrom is [O III]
